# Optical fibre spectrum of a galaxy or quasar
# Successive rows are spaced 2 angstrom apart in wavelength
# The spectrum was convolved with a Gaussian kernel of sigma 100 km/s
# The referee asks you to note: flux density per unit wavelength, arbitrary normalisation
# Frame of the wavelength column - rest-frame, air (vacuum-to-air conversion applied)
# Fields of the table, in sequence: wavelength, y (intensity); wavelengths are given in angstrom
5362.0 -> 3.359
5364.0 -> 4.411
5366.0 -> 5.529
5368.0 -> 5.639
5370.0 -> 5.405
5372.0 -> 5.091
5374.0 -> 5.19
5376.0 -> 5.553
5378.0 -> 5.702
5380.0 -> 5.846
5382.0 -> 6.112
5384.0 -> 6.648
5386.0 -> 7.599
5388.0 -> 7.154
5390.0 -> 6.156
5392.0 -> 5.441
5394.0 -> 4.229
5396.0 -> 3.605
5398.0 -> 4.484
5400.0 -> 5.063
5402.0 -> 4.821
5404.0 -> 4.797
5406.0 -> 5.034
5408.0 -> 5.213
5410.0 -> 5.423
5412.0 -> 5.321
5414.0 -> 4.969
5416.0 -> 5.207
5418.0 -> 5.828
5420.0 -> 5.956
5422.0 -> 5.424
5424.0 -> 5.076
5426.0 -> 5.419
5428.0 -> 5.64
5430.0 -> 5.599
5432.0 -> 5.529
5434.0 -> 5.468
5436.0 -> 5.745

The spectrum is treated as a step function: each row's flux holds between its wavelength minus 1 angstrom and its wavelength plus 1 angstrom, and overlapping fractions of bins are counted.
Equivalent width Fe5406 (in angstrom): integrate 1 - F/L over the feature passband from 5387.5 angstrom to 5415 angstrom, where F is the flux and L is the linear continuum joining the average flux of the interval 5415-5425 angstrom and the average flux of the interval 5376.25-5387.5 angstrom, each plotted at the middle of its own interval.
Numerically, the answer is 3.9 angstrom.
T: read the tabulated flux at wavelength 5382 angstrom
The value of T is 6.112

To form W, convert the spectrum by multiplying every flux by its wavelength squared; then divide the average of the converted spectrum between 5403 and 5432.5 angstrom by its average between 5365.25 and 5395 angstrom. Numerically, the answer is 0.93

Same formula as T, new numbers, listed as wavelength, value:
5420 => 5.956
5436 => 5.745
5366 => 5.529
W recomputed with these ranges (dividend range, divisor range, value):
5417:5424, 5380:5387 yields 0.86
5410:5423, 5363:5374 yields 1.06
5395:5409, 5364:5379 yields 0.89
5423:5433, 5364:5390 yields 0.94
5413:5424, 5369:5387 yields 0.94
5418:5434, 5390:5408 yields 1.17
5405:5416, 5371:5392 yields 0.86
